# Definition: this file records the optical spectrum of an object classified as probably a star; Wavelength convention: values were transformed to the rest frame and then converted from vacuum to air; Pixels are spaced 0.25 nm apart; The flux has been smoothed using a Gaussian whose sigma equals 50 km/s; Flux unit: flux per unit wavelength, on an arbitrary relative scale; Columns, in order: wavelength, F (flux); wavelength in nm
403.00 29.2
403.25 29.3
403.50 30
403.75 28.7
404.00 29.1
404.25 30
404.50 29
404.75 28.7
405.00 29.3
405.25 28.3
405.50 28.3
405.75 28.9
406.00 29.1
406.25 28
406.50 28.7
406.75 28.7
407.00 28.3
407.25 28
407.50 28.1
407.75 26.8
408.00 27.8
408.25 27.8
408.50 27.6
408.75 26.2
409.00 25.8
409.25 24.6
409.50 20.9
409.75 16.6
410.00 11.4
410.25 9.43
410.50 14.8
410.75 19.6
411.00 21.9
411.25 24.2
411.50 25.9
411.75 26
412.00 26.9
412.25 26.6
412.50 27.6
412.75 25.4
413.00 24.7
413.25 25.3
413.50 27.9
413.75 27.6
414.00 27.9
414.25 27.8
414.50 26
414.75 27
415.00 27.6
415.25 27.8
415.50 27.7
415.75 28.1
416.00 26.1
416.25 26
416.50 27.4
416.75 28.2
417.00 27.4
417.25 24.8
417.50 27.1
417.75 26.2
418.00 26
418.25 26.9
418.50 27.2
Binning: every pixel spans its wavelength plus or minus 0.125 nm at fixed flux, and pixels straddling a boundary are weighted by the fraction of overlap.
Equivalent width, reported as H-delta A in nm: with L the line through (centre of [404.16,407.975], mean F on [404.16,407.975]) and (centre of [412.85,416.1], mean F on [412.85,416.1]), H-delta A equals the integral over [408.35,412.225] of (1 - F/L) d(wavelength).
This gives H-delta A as 0.86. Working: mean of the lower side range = 28.5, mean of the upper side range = 27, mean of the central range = 21.6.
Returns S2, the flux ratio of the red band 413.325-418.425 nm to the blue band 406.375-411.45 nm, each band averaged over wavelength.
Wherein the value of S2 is 1.16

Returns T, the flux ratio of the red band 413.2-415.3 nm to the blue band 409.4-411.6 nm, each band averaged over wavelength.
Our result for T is 1.50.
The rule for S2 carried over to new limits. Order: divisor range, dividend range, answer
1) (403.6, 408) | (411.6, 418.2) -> 0.94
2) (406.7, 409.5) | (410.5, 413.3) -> 0.91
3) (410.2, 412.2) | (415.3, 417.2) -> 1.25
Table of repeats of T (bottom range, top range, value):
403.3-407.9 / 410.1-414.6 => 0.84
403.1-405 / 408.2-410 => 0.79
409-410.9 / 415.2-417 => 1.57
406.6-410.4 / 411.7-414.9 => 1.12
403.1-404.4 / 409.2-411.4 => 0.61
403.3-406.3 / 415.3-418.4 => 0.93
